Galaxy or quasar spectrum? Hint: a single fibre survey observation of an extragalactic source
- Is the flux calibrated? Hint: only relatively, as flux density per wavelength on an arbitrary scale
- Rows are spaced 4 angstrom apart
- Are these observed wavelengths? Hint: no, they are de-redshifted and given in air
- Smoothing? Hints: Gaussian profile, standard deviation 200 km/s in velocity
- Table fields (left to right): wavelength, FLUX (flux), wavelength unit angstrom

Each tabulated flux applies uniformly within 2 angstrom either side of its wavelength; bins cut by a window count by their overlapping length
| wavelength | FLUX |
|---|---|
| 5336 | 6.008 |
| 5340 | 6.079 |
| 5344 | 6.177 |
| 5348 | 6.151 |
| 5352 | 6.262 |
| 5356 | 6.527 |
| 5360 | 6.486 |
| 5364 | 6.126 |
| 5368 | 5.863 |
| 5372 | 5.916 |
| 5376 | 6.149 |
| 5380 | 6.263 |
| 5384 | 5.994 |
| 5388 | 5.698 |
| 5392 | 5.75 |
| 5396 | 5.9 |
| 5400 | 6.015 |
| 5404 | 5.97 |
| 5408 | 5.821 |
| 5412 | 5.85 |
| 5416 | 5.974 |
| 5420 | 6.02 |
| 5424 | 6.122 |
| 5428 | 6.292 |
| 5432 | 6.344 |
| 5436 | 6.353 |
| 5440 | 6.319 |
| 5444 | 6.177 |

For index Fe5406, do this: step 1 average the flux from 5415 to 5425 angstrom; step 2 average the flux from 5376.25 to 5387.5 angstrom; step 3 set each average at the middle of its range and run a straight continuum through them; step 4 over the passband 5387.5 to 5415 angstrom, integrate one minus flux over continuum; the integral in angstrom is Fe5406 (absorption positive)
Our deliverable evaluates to 0.8 angstrom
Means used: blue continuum 6.07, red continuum 6.04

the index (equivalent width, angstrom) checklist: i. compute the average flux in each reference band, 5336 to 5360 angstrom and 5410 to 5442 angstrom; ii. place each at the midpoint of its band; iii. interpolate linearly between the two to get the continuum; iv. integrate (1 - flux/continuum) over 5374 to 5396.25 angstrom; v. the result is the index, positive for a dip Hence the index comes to 0.9 angstrom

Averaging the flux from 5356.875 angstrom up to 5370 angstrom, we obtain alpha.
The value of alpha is 6.19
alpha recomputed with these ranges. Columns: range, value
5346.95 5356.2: 6.29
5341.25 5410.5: 6.06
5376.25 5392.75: 5.96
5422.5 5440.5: 6.29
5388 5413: 5.87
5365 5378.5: 6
